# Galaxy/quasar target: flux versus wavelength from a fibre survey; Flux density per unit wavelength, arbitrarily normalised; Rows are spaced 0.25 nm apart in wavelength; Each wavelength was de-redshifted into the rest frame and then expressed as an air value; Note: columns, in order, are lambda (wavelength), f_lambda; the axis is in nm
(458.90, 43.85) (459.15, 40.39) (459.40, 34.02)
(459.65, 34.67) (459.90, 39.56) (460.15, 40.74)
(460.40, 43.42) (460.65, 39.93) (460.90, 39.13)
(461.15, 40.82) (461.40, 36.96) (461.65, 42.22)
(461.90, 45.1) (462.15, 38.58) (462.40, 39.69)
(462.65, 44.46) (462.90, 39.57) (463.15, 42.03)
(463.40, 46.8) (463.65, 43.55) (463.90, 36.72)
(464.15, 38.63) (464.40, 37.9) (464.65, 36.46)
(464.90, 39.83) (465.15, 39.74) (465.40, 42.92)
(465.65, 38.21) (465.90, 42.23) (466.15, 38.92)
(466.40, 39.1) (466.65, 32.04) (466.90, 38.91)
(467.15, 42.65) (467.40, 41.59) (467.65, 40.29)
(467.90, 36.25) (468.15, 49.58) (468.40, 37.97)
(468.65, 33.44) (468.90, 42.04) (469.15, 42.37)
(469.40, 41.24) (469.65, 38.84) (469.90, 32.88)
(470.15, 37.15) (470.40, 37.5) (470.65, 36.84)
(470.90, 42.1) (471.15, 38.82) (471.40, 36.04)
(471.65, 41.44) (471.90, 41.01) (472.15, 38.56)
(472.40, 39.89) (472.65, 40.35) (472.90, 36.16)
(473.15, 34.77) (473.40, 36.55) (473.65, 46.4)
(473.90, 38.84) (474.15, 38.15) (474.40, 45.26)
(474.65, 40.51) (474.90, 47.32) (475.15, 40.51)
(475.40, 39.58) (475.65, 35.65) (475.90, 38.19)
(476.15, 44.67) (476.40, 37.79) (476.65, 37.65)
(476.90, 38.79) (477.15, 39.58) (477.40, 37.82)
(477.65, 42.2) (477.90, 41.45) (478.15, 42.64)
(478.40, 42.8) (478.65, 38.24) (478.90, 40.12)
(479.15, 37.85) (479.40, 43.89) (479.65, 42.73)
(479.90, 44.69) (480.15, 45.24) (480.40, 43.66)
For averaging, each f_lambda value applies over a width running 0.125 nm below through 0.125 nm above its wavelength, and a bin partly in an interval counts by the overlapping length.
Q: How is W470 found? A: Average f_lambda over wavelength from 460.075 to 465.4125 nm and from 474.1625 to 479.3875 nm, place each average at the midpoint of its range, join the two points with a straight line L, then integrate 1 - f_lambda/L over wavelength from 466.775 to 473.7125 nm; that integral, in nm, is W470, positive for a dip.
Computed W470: 0.22 nm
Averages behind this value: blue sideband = 40.6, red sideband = 40.5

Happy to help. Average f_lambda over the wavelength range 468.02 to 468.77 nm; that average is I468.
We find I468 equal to 40.3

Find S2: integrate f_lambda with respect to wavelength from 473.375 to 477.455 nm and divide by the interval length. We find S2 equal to 40.3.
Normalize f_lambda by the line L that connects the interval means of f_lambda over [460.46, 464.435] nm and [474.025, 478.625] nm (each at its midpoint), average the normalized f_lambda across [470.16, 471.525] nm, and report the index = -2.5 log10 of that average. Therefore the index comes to 0.07 mag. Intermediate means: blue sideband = 40.9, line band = 38.2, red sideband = 40.5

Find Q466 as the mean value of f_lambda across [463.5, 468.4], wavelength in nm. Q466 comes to 39.8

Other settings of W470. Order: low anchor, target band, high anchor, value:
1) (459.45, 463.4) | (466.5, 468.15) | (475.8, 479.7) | 0.041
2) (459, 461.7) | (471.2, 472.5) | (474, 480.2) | 0.033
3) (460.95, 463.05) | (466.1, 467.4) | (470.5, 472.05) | 0.048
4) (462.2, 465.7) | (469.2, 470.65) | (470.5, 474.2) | 0.065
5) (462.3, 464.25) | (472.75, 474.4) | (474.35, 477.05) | 0.063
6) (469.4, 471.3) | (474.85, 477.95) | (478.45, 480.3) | 0.053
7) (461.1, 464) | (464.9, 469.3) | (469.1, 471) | -0.034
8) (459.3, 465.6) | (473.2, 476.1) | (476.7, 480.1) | 0.015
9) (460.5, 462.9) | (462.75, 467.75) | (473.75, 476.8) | 0.088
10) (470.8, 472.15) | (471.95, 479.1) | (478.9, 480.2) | 0.190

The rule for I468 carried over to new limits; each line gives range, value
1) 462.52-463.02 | 42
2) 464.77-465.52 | 40.8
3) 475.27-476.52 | 39.2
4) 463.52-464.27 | 39.7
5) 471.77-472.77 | 40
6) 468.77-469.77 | 41.1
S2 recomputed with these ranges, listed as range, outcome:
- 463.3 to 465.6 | 40.1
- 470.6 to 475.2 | 40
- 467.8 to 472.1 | 39.2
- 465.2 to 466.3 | 40.5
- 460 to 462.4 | 40.7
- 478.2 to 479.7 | 40.9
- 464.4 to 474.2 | 39.2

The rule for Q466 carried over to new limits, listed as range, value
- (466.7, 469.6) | 40.3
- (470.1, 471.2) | 38.5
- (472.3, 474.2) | 38.9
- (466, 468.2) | 39.6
